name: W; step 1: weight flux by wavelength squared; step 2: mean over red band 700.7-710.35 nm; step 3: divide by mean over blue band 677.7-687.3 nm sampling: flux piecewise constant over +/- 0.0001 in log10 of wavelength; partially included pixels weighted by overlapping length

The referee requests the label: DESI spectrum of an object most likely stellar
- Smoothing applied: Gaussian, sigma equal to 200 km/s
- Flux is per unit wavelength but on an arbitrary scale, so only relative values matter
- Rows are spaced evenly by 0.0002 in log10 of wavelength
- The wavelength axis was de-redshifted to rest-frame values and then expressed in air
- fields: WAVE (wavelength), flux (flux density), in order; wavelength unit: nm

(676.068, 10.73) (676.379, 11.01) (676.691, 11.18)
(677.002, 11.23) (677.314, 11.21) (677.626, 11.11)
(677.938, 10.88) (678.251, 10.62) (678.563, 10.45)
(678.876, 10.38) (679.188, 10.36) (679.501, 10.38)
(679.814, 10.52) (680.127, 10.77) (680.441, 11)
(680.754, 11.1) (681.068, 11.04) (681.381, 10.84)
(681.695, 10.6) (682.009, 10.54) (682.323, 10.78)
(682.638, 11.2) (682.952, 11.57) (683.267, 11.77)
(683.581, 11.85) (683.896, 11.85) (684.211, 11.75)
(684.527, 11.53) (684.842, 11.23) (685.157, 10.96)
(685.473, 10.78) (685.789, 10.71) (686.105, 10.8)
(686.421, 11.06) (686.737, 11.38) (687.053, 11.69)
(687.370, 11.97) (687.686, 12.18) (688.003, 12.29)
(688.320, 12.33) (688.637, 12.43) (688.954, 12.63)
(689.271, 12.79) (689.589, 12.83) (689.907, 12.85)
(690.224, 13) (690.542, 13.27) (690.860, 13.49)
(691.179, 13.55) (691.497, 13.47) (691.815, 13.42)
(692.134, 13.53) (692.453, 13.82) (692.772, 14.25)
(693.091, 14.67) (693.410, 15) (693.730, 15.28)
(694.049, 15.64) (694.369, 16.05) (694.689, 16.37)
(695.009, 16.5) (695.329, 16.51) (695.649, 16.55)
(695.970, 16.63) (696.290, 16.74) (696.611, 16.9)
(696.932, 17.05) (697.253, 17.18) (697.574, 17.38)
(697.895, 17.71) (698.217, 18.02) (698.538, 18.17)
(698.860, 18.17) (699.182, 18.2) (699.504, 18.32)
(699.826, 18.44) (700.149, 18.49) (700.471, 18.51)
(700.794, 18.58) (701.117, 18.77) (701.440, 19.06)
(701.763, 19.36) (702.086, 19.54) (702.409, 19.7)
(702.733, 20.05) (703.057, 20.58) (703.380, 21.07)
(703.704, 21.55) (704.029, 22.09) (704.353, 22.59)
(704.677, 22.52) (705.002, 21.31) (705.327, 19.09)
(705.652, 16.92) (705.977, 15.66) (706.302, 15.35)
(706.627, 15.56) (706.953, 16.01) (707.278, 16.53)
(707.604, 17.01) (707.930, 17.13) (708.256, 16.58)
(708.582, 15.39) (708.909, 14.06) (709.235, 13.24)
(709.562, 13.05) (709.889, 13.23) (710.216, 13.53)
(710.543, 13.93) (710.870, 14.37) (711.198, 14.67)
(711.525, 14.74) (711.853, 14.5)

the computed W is 1.7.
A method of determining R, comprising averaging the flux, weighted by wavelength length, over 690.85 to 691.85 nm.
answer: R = 13.5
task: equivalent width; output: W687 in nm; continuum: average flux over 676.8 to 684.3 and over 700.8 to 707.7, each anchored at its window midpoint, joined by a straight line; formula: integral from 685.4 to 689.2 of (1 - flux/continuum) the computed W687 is 0.448 nm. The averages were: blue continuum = 11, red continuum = 19.1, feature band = 11.7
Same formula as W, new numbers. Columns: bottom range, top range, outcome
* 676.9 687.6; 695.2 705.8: 1.80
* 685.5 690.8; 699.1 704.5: 1.69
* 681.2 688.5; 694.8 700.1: 1.59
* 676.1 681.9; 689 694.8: 1.35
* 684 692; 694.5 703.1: 1.53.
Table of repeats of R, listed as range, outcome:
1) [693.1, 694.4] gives 15.3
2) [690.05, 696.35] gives 14.9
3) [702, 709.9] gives 17.9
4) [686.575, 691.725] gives 12.6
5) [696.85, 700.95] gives 18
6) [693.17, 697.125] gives 16.2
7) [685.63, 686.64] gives 10.9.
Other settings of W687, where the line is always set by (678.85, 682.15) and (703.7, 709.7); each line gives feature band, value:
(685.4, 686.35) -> 0.100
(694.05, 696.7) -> -0.364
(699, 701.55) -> -0.455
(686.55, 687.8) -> 0.063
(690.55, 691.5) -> -0.007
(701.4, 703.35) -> -0.430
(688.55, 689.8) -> 0.021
